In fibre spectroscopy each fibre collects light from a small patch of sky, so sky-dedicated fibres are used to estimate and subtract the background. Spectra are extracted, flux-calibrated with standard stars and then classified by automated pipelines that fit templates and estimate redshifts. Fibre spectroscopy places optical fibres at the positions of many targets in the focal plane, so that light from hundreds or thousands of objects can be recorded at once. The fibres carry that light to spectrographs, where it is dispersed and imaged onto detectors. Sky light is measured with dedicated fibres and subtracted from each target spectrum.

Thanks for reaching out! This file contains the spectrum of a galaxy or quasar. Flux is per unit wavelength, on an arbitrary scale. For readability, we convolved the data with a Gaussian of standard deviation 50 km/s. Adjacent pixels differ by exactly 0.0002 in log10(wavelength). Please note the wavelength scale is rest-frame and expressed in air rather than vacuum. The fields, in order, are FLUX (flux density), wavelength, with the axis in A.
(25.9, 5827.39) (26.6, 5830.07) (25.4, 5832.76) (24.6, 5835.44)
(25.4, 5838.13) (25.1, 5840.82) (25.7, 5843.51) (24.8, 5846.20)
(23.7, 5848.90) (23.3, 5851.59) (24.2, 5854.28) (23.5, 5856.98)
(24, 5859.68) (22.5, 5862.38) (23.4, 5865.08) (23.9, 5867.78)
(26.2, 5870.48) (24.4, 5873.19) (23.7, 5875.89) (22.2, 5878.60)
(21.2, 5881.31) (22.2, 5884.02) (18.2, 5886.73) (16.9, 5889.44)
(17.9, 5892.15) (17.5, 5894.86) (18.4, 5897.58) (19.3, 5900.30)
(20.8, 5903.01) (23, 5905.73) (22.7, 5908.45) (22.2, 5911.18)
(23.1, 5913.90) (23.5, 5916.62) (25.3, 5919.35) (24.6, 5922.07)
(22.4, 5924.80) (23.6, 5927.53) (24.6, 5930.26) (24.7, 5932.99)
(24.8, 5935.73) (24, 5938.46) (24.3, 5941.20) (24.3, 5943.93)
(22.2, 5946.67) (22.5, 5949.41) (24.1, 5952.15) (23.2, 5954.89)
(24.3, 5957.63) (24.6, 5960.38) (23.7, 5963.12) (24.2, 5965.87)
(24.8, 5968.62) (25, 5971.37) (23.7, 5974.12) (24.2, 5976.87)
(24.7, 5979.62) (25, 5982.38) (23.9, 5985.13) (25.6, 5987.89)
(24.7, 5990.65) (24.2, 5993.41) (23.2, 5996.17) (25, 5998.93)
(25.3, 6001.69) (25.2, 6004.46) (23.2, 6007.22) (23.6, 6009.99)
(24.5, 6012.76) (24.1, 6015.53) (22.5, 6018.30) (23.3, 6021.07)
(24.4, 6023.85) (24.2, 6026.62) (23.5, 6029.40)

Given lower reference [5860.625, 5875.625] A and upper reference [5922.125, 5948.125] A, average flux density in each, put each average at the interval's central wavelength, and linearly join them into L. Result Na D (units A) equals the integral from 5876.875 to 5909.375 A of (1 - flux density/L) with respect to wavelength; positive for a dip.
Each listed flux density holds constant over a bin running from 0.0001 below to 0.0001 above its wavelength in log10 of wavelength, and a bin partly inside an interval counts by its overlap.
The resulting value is 5.4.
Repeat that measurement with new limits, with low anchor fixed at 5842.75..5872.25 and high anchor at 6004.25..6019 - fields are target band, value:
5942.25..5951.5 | 0.3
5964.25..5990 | -0.7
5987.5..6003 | -0.5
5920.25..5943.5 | -0.2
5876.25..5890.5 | 2.1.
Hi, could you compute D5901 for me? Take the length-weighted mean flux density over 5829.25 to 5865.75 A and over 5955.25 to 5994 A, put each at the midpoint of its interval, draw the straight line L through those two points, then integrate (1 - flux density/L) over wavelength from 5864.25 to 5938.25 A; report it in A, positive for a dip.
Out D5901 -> 6.56 A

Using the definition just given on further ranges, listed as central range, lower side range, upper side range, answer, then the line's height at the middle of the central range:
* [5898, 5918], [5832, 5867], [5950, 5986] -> 1.9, 24.2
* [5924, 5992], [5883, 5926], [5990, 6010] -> -3.6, 22.9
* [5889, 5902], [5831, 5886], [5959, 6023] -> 3.2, 24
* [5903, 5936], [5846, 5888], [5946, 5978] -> 0.0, 23.6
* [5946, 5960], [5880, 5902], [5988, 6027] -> -1.1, 21.7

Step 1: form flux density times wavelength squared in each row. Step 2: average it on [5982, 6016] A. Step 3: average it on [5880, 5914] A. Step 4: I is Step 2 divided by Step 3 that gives 1.3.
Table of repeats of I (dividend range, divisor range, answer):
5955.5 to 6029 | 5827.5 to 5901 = 1.11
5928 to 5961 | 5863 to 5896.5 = 1.14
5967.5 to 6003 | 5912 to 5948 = 1.05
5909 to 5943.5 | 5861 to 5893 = 1.11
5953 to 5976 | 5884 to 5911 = 1.26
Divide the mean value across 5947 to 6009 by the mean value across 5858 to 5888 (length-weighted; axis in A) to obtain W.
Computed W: 1.1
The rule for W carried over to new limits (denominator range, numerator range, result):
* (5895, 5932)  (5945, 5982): 1.07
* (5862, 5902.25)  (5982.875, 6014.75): 1.15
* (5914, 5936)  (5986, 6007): 1.02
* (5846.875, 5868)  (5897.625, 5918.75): 0.93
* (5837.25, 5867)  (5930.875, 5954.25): 0.99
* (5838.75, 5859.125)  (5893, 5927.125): 0.90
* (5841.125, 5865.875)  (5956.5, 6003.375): 1.02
